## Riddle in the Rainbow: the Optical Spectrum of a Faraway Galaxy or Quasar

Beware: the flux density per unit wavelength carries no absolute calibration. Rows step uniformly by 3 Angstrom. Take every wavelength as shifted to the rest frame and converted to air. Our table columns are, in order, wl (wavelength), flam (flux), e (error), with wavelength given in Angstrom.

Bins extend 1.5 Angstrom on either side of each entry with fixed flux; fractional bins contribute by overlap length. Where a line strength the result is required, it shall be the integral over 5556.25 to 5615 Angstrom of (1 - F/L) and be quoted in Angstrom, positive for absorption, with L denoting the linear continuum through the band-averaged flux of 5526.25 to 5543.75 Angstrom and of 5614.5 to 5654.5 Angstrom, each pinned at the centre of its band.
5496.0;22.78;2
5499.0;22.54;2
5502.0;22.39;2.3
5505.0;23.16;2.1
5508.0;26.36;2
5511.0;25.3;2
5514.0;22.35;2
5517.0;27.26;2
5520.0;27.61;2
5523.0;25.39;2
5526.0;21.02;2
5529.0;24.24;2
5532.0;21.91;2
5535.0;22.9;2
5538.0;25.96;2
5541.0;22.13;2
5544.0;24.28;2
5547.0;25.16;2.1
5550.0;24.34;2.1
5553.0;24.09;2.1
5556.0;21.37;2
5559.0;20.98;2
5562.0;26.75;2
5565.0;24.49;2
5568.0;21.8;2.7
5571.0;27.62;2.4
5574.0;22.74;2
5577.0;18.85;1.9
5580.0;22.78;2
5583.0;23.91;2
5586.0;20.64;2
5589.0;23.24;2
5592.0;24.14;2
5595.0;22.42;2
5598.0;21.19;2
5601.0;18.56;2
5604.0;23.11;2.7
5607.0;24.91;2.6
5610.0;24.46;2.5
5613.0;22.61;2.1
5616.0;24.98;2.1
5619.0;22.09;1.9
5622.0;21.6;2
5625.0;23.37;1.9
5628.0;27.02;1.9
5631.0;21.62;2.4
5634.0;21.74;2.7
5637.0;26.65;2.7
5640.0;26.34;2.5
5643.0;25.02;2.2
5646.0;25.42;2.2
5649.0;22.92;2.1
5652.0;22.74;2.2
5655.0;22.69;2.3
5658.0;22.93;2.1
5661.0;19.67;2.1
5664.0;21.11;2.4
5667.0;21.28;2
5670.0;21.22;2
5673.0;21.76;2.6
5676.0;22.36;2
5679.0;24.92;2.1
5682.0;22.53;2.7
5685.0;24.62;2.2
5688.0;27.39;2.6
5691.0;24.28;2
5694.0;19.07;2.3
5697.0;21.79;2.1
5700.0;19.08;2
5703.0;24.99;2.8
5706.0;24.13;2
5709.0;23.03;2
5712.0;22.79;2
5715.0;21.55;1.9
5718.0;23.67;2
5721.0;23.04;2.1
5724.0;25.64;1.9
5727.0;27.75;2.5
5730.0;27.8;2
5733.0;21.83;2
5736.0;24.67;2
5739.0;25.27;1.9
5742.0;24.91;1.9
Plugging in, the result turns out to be 1.8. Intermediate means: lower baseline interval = 23.3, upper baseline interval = 23.9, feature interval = 22.9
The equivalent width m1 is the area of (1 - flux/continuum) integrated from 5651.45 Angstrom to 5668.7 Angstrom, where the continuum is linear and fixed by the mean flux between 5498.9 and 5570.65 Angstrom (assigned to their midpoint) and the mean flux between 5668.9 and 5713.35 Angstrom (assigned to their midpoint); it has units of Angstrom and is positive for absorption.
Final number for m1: 1.1 Angstrom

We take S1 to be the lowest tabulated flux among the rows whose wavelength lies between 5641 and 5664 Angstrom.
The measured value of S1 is 19.67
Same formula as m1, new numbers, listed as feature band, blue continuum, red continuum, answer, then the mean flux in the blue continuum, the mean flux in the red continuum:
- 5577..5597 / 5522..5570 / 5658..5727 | 0.7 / 23.6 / 22.8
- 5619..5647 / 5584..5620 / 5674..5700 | -1.6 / 22.7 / 23.1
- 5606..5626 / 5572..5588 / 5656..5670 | -1.6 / 22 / 21.3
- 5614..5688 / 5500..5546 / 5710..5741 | 3.1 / 24.1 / 24.4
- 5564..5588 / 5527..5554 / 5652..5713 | 0.7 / 23.8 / 22.6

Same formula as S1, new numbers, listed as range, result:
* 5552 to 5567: 20.98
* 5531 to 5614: 18.56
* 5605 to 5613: 22.61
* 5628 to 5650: 21.62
